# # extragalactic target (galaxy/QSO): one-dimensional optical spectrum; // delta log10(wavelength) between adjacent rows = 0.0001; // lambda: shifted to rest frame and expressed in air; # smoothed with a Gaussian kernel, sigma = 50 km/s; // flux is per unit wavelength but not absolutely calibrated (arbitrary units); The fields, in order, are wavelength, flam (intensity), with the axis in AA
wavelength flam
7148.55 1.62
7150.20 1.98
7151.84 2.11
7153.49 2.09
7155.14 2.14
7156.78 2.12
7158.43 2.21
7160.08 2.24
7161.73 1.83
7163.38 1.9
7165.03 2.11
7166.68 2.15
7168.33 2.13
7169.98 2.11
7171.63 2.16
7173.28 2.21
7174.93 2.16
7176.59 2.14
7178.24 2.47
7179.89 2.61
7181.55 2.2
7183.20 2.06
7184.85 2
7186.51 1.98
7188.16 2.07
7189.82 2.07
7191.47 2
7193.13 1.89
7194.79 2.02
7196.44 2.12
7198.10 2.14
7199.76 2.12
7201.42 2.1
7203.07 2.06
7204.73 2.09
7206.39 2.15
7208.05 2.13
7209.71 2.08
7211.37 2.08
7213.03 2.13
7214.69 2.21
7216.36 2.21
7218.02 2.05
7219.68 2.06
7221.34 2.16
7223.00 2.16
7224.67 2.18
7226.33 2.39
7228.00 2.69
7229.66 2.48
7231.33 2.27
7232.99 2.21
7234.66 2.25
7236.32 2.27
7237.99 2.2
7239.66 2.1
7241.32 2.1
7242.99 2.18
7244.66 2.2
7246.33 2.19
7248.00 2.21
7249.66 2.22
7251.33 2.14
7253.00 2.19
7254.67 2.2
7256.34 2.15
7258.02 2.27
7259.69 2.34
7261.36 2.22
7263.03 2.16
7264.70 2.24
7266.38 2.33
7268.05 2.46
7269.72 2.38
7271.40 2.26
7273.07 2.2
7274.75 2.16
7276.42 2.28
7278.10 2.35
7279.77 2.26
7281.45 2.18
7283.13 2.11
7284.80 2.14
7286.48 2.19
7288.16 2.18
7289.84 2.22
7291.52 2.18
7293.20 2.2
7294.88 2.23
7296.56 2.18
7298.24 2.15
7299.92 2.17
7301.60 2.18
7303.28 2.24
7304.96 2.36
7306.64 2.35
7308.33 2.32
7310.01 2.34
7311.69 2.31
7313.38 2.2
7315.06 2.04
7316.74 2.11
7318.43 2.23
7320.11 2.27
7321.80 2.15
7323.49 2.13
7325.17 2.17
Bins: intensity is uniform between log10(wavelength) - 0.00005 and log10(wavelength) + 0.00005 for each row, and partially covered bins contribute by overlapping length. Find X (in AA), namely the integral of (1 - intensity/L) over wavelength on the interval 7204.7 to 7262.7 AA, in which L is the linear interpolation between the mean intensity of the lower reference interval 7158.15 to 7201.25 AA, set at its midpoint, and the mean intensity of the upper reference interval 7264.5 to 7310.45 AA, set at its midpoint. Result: -0.7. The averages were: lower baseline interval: 2.12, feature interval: 2.21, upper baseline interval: 2.24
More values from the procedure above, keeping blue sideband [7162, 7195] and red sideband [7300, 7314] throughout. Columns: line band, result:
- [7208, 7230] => -0.42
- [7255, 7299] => 0.25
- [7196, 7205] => 0.17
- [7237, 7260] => 0.19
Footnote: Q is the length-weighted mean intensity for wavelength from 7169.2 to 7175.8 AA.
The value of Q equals 2.16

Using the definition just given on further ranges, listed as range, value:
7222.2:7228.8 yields 2.35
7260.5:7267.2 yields 2.24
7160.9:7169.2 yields 2.02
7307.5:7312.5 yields 2.33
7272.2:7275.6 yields 2.18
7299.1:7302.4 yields 2.18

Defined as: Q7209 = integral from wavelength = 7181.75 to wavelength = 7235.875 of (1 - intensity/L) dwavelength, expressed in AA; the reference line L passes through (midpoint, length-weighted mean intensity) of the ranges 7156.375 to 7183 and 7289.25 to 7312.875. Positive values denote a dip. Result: 1.1 AA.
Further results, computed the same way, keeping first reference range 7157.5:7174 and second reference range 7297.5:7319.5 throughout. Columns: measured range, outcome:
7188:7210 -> 0.6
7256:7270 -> -0.6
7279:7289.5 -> 0.2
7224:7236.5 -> -1.1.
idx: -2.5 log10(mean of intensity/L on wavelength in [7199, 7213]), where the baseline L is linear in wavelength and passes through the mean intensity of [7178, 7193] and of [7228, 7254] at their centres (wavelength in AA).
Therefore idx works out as 0.035 mag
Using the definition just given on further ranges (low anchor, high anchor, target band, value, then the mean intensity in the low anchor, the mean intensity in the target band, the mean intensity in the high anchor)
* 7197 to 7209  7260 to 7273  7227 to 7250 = -0.022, 2.11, 2.26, 2.29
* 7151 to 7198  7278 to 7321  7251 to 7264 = -0.014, 2.12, 2.21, 2.22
